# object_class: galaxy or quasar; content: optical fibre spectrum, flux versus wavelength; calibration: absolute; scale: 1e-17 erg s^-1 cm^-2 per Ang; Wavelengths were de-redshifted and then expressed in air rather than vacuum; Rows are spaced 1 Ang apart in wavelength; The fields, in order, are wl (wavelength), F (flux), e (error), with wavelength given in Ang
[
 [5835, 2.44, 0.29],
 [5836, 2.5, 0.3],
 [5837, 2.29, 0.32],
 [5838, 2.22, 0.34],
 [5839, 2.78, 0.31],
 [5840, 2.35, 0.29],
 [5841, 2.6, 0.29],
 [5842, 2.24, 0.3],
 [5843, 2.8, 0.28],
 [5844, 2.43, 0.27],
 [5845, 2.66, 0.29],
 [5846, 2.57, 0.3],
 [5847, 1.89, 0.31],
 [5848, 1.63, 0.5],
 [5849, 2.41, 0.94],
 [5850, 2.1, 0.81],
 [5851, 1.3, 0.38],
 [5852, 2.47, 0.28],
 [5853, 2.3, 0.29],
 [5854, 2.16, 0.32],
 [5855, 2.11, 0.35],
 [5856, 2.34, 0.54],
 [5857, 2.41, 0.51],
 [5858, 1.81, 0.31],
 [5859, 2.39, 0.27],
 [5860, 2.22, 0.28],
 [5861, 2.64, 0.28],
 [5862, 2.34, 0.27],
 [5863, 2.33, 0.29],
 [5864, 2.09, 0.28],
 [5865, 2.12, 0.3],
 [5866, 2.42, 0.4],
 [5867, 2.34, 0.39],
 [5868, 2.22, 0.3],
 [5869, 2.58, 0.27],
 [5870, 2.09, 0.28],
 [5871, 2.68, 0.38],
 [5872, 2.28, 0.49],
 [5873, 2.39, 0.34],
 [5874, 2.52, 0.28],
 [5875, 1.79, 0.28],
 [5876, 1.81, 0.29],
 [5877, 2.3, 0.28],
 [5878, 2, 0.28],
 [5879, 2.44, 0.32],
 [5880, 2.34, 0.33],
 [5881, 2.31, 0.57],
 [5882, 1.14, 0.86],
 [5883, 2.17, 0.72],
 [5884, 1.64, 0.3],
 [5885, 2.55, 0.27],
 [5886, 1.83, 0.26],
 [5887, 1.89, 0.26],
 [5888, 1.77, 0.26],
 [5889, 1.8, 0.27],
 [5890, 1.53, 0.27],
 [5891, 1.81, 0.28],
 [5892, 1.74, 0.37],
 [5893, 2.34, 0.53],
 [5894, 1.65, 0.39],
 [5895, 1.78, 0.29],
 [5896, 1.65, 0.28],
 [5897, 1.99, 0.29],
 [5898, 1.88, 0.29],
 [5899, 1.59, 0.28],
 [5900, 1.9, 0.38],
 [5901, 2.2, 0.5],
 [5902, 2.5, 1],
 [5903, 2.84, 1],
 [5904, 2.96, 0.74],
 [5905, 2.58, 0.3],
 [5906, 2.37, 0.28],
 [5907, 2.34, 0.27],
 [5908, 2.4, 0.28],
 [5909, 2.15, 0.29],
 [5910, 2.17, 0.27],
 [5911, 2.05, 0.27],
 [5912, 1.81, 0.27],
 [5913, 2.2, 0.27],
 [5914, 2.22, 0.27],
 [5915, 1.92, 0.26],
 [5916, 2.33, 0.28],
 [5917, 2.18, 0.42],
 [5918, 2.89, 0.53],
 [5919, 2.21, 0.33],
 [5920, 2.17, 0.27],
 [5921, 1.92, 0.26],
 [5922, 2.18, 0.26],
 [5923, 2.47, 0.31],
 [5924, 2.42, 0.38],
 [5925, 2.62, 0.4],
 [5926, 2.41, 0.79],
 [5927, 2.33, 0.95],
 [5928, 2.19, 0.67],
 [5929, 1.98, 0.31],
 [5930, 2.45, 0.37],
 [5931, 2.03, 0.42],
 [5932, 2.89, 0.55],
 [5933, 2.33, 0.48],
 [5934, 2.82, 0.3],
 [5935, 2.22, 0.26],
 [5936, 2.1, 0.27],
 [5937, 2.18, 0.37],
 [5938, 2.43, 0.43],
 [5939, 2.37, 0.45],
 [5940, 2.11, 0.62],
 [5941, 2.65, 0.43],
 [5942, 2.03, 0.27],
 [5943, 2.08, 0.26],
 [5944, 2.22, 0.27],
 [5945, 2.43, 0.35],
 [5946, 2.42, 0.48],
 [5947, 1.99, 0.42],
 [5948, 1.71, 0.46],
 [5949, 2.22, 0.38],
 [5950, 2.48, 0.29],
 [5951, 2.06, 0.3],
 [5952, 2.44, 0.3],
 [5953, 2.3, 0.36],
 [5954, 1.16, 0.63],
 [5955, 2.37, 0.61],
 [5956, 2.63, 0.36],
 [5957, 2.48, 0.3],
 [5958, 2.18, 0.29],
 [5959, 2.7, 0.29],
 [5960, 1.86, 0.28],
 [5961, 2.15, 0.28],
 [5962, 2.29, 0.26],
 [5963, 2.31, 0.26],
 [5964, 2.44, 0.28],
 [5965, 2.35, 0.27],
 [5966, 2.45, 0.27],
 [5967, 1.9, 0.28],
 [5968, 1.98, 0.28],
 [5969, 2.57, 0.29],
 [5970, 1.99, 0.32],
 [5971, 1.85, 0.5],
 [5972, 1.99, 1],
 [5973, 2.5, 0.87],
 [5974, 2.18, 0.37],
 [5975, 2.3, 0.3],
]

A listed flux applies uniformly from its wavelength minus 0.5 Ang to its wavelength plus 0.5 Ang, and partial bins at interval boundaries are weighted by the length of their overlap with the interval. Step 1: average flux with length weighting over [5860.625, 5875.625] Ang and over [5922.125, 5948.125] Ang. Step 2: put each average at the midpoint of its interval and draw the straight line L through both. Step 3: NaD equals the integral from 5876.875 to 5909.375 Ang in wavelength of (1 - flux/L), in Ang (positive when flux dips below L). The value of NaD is 3.4 Ang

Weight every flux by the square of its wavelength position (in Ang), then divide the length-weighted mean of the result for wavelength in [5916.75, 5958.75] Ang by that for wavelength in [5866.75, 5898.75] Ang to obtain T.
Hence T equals 1.14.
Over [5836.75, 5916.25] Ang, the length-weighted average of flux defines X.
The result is 2.18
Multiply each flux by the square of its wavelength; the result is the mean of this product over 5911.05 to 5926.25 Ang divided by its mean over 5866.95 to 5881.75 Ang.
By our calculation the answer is 1.0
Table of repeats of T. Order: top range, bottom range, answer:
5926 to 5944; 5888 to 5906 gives 1.14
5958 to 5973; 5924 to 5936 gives 0.94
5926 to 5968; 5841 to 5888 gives 1.05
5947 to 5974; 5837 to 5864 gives 1.00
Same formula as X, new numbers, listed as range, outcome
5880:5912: 2.05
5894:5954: 2.24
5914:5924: 2.26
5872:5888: 2.07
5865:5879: 2.26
